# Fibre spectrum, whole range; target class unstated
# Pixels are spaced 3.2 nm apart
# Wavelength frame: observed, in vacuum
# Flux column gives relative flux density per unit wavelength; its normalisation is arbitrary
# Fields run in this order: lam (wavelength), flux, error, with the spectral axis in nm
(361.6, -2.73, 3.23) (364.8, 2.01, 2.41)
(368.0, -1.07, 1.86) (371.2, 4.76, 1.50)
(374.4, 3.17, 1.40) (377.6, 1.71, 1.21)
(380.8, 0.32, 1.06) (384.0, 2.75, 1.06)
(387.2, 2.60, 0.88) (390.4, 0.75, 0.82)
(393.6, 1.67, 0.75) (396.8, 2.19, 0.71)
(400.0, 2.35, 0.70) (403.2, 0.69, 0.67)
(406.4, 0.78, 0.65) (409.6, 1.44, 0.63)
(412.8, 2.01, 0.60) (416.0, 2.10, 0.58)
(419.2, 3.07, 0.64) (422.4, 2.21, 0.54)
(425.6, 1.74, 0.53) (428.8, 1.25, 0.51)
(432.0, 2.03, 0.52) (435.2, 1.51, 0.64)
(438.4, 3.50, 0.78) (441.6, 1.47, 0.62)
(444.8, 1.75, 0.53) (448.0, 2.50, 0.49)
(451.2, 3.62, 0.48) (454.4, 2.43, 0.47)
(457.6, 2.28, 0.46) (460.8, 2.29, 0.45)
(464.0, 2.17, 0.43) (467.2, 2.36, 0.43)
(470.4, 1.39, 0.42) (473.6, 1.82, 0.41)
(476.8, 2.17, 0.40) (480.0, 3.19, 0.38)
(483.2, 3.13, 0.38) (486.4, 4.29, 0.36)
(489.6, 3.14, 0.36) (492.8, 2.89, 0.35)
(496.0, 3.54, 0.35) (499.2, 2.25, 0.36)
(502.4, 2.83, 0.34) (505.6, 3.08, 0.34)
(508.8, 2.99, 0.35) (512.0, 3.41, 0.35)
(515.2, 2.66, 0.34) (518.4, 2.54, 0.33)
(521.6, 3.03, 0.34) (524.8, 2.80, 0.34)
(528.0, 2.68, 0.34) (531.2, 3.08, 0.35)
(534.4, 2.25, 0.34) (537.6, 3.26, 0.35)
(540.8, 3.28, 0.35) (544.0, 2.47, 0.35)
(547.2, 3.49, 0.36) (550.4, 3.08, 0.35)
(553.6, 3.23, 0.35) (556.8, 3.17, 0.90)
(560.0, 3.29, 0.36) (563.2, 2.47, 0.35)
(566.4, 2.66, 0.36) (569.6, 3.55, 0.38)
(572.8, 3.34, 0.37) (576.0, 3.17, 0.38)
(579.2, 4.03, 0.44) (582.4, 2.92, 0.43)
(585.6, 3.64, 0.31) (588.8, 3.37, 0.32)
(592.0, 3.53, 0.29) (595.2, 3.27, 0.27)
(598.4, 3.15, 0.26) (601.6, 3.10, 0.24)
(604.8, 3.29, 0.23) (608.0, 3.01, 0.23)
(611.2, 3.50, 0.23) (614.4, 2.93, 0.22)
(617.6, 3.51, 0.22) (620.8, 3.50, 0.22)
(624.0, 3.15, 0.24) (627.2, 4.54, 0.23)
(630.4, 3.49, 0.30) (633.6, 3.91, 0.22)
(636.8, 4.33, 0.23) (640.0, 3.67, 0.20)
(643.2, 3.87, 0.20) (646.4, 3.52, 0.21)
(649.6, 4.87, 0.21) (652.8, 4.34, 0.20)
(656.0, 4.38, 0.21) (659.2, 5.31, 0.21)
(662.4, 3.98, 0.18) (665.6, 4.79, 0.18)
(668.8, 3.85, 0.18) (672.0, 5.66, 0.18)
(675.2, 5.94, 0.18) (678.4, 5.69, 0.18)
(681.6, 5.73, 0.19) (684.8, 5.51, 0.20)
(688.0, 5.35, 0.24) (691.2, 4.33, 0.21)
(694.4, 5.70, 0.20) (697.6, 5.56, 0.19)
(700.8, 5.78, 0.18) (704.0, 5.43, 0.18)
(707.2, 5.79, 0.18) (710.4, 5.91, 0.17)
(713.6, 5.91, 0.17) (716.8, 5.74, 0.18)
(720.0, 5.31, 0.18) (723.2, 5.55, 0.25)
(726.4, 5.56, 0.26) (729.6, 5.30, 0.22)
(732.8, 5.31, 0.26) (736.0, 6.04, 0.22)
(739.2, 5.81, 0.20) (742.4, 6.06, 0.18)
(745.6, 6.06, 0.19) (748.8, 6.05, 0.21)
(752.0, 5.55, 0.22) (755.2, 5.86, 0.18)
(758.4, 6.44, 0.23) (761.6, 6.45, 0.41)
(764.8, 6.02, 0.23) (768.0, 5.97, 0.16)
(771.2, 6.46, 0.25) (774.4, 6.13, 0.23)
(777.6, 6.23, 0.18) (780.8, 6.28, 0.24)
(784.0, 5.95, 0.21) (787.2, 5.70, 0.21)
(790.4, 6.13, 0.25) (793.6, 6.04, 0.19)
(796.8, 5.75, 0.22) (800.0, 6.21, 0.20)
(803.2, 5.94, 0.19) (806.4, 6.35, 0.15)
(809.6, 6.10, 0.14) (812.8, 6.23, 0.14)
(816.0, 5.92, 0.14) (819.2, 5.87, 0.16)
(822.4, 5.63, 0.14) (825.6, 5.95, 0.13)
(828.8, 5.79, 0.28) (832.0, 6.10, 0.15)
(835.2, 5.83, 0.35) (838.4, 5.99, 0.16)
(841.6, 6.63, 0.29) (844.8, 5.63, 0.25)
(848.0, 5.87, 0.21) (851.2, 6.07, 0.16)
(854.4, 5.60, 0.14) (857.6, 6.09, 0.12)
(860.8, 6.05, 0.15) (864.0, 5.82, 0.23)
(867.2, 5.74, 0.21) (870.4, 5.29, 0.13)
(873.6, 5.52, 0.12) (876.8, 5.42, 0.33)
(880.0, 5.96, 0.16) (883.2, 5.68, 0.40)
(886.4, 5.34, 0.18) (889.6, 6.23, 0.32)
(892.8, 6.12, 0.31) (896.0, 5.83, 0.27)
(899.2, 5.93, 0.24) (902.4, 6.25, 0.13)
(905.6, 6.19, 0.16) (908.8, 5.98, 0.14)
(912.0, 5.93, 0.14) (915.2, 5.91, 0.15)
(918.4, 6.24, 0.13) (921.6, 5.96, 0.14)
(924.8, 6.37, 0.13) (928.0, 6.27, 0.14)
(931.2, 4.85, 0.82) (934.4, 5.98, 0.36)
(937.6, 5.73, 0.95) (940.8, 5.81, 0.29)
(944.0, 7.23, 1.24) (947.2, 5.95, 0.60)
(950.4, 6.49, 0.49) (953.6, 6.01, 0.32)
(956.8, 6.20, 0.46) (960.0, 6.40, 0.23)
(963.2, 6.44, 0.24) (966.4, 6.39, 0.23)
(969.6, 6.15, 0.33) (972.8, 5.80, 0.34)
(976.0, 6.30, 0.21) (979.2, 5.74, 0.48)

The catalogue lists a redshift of 0.683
